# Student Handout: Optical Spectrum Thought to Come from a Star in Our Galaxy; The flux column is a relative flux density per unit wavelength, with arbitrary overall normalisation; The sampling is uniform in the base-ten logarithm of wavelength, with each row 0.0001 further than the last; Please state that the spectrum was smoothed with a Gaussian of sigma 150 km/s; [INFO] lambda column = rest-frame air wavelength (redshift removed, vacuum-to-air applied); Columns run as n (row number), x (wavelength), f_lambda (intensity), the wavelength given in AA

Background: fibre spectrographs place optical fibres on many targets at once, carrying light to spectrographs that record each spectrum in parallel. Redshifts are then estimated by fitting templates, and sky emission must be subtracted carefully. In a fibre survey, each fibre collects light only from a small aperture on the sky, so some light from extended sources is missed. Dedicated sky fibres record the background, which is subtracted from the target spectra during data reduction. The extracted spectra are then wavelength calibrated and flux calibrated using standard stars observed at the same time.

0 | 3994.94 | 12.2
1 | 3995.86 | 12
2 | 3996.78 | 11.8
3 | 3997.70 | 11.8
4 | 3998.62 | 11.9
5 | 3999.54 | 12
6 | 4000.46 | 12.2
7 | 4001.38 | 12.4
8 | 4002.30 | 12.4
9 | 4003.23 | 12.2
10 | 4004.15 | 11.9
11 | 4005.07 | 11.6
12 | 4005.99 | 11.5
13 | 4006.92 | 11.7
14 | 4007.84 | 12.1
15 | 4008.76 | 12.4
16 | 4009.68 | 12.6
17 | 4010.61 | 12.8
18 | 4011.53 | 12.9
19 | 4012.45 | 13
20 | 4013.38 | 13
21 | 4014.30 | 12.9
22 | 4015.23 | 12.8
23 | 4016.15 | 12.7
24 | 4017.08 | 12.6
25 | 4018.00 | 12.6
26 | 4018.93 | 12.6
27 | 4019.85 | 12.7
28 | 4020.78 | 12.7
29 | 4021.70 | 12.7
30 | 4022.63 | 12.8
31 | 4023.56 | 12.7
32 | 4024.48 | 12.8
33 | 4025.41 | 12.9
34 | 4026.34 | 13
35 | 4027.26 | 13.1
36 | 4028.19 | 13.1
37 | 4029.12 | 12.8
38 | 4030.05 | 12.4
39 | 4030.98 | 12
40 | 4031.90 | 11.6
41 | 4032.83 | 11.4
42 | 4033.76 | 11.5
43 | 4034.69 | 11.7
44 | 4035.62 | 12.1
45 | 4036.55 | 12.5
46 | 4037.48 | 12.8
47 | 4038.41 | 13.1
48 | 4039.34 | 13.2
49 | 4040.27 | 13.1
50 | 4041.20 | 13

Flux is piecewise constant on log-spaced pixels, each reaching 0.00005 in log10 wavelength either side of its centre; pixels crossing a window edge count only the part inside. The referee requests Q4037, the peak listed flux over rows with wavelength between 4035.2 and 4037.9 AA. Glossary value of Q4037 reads 12.8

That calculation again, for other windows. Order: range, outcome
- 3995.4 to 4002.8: 12.4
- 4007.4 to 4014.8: 13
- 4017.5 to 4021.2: 12.7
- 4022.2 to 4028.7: 13.1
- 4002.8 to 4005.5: 12.2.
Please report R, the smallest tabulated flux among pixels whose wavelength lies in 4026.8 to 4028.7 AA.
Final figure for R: 13.1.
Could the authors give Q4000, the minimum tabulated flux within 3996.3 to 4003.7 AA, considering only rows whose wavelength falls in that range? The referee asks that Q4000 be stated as 11.8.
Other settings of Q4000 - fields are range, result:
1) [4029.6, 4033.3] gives 11.4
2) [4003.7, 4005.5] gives 11.6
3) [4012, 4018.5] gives 12.6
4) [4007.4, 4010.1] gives 12.1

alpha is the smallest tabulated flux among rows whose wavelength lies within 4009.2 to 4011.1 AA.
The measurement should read 12.6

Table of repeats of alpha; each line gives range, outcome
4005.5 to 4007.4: 11.5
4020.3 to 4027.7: 12.7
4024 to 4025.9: 12.8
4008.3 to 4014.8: 12.4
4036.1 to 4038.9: 12.5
